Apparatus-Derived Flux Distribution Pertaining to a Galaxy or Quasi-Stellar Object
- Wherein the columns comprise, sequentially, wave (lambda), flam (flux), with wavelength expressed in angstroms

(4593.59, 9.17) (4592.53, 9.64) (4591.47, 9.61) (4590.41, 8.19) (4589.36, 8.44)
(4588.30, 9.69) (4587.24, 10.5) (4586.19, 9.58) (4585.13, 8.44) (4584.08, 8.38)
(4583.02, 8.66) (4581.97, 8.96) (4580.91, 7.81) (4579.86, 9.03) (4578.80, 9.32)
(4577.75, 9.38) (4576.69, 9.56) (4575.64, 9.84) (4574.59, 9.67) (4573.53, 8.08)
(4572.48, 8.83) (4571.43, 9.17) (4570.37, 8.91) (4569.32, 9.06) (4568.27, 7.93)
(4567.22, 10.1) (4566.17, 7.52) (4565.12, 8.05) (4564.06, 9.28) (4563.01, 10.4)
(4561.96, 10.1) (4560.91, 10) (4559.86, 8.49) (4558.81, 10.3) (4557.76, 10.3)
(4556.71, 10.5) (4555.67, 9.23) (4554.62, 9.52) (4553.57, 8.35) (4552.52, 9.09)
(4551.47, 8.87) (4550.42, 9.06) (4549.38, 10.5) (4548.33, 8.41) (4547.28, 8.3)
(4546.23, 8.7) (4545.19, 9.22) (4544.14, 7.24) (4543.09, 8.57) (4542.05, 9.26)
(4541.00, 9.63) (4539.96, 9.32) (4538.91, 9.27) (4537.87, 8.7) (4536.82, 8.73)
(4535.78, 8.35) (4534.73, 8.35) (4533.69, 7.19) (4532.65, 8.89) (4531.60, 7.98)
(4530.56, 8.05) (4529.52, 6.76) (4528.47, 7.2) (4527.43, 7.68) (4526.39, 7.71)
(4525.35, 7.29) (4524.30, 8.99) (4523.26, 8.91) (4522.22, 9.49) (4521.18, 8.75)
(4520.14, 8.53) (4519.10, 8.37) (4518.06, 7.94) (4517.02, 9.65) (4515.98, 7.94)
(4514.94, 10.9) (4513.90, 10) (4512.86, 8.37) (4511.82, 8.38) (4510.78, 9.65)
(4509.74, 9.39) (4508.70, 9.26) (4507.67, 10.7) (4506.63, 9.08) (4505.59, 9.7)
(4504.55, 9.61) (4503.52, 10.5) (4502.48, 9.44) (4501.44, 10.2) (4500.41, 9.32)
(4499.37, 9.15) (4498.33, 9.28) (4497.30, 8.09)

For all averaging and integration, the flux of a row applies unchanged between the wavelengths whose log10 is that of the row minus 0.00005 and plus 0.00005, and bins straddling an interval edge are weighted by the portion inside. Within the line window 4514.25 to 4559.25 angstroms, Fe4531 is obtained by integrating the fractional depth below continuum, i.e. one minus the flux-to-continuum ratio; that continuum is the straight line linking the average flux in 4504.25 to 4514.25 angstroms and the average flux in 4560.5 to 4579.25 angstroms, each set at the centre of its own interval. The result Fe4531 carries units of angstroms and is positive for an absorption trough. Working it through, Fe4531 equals 2.6 angstroms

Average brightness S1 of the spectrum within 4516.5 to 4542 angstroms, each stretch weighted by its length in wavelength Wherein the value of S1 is 8.42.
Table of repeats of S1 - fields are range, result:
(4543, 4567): 9.15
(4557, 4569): 9.33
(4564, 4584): 8.88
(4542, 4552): 8.79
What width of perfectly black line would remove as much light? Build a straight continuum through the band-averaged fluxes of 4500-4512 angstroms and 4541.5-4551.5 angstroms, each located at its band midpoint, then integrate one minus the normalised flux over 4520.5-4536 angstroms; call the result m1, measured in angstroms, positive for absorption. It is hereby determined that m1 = 1.8 angstroms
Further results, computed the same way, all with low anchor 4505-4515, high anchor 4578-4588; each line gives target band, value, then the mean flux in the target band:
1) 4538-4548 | 0.47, 8.82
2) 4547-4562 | -0.35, 9.4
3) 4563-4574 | 0.38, 8.78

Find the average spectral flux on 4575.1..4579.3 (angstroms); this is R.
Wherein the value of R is 9.54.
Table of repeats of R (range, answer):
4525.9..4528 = 7.7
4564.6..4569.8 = 8.54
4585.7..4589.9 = 9.56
